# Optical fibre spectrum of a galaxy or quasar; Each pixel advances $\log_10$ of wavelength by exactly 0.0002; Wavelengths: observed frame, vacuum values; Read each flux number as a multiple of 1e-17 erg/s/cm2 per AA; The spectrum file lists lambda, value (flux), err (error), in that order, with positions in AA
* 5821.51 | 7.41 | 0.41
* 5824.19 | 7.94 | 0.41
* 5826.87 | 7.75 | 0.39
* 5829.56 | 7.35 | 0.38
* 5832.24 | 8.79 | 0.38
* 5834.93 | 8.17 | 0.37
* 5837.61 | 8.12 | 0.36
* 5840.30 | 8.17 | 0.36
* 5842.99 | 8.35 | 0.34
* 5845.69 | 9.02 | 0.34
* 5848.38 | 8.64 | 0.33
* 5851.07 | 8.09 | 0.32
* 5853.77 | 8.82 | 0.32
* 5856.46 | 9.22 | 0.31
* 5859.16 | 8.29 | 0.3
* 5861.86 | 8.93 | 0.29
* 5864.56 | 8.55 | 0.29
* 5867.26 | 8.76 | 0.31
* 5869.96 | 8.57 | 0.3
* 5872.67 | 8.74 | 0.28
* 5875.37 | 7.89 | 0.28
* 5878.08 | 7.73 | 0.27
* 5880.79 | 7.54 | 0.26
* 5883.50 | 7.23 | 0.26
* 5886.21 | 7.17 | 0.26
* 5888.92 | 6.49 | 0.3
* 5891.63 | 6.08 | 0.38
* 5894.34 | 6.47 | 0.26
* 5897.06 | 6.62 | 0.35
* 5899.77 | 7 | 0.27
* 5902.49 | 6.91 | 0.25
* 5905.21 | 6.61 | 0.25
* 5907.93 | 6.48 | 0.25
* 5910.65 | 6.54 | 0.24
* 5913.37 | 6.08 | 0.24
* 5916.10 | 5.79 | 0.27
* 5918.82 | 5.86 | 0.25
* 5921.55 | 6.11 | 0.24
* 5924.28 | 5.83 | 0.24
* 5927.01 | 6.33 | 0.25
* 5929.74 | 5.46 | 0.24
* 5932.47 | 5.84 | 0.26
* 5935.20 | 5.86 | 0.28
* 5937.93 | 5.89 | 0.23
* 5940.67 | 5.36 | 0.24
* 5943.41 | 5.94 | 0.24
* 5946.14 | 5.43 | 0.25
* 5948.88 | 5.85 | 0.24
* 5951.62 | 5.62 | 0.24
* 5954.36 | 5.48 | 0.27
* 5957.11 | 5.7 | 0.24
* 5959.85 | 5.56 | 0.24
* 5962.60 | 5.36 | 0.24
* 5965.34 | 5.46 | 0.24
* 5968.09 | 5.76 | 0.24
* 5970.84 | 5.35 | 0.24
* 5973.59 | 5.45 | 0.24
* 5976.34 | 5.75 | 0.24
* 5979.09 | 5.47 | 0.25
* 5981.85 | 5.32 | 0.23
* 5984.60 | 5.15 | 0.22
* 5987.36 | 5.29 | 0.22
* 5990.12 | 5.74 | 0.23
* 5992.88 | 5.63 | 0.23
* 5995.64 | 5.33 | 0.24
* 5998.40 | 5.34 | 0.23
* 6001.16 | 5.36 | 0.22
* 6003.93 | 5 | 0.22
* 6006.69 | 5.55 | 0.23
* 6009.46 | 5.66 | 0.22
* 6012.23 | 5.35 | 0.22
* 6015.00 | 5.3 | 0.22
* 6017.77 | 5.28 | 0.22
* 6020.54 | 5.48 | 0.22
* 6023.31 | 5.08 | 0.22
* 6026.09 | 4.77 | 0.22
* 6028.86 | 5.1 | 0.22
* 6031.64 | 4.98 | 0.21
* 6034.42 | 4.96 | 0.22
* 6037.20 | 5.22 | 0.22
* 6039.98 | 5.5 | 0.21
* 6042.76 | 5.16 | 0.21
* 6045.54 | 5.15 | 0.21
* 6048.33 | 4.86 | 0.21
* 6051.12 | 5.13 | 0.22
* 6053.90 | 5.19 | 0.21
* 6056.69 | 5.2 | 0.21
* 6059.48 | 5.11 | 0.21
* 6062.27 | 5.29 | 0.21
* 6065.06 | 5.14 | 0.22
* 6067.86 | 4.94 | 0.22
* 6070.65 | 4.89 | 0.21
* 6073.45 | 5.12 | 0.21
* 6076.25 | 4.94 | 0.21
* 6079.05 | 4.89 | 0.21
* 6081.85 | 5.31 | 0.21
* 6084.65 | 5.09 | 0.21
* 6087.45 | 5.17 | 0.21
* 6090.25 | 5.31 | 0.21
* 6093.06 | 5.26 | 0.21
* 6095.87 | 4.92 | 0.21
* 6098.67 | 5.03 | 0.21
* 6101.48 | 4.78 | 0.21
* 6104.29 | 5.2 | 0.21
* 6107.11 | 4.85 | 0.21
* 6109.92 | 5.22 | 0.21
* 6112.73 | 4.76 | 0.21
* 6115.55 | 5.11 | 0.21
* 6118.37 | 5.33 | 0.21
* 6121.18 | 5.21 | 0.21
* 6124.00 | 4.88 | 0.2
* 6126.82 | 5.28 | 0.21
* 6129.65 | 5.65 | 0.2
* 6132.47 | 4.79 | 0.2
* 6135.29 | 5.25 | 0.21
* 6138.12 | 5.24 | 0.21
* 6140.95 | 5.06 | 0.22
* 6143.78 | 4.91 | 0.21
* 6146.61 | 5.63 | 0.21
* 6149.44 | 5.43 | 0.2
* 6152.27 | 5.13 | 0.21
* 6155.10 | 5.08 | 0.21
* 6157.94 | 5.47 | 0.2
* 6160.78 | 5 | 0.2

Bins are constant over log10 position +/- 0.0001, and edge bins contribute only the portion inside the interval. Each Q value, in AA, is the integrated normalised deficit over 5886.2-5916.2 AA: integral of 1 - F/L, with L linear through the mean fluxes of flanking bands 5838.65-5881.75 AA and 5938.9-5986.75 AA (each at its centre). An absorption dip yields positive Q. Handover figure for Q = 3.15 AA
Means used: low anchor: 8.46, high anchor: 5.53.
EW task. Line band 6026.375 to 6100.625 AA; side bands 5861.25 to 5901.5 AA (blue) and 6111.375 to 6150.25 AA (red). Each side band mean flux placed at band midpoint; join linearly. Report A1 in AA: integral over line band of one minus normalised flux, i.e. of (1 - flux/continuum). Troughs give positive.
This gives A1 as 9.1 AA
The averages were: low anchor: 7.55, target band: 5.1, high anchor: 5.18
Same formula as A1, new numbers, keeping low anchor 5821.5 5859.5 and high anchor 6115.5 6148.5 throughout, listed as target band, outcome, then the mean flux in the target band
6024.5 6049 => 4.5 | 5.08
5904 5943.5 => 7.6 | 6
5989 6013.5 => 4.3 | 5.44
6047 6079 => 4.7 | 5.07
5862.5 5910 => 2.9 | 7.35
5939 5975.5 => 7.7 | 5.57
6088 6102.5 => 1.4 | 5.07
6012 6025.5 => 2.4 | 5.26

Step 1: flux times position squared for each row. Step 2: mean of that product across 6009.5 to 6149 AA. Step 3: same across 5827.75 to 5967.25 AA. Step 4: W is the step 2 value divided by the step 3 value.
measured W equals 0.8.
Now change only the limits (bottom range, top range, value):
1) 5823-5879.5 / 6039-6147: 0.66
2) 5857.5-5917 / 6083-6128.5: 0.75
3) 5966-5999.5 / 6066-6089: 0.95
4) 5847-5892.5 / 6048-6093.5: 0.68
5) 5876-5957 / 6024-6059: 0.85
